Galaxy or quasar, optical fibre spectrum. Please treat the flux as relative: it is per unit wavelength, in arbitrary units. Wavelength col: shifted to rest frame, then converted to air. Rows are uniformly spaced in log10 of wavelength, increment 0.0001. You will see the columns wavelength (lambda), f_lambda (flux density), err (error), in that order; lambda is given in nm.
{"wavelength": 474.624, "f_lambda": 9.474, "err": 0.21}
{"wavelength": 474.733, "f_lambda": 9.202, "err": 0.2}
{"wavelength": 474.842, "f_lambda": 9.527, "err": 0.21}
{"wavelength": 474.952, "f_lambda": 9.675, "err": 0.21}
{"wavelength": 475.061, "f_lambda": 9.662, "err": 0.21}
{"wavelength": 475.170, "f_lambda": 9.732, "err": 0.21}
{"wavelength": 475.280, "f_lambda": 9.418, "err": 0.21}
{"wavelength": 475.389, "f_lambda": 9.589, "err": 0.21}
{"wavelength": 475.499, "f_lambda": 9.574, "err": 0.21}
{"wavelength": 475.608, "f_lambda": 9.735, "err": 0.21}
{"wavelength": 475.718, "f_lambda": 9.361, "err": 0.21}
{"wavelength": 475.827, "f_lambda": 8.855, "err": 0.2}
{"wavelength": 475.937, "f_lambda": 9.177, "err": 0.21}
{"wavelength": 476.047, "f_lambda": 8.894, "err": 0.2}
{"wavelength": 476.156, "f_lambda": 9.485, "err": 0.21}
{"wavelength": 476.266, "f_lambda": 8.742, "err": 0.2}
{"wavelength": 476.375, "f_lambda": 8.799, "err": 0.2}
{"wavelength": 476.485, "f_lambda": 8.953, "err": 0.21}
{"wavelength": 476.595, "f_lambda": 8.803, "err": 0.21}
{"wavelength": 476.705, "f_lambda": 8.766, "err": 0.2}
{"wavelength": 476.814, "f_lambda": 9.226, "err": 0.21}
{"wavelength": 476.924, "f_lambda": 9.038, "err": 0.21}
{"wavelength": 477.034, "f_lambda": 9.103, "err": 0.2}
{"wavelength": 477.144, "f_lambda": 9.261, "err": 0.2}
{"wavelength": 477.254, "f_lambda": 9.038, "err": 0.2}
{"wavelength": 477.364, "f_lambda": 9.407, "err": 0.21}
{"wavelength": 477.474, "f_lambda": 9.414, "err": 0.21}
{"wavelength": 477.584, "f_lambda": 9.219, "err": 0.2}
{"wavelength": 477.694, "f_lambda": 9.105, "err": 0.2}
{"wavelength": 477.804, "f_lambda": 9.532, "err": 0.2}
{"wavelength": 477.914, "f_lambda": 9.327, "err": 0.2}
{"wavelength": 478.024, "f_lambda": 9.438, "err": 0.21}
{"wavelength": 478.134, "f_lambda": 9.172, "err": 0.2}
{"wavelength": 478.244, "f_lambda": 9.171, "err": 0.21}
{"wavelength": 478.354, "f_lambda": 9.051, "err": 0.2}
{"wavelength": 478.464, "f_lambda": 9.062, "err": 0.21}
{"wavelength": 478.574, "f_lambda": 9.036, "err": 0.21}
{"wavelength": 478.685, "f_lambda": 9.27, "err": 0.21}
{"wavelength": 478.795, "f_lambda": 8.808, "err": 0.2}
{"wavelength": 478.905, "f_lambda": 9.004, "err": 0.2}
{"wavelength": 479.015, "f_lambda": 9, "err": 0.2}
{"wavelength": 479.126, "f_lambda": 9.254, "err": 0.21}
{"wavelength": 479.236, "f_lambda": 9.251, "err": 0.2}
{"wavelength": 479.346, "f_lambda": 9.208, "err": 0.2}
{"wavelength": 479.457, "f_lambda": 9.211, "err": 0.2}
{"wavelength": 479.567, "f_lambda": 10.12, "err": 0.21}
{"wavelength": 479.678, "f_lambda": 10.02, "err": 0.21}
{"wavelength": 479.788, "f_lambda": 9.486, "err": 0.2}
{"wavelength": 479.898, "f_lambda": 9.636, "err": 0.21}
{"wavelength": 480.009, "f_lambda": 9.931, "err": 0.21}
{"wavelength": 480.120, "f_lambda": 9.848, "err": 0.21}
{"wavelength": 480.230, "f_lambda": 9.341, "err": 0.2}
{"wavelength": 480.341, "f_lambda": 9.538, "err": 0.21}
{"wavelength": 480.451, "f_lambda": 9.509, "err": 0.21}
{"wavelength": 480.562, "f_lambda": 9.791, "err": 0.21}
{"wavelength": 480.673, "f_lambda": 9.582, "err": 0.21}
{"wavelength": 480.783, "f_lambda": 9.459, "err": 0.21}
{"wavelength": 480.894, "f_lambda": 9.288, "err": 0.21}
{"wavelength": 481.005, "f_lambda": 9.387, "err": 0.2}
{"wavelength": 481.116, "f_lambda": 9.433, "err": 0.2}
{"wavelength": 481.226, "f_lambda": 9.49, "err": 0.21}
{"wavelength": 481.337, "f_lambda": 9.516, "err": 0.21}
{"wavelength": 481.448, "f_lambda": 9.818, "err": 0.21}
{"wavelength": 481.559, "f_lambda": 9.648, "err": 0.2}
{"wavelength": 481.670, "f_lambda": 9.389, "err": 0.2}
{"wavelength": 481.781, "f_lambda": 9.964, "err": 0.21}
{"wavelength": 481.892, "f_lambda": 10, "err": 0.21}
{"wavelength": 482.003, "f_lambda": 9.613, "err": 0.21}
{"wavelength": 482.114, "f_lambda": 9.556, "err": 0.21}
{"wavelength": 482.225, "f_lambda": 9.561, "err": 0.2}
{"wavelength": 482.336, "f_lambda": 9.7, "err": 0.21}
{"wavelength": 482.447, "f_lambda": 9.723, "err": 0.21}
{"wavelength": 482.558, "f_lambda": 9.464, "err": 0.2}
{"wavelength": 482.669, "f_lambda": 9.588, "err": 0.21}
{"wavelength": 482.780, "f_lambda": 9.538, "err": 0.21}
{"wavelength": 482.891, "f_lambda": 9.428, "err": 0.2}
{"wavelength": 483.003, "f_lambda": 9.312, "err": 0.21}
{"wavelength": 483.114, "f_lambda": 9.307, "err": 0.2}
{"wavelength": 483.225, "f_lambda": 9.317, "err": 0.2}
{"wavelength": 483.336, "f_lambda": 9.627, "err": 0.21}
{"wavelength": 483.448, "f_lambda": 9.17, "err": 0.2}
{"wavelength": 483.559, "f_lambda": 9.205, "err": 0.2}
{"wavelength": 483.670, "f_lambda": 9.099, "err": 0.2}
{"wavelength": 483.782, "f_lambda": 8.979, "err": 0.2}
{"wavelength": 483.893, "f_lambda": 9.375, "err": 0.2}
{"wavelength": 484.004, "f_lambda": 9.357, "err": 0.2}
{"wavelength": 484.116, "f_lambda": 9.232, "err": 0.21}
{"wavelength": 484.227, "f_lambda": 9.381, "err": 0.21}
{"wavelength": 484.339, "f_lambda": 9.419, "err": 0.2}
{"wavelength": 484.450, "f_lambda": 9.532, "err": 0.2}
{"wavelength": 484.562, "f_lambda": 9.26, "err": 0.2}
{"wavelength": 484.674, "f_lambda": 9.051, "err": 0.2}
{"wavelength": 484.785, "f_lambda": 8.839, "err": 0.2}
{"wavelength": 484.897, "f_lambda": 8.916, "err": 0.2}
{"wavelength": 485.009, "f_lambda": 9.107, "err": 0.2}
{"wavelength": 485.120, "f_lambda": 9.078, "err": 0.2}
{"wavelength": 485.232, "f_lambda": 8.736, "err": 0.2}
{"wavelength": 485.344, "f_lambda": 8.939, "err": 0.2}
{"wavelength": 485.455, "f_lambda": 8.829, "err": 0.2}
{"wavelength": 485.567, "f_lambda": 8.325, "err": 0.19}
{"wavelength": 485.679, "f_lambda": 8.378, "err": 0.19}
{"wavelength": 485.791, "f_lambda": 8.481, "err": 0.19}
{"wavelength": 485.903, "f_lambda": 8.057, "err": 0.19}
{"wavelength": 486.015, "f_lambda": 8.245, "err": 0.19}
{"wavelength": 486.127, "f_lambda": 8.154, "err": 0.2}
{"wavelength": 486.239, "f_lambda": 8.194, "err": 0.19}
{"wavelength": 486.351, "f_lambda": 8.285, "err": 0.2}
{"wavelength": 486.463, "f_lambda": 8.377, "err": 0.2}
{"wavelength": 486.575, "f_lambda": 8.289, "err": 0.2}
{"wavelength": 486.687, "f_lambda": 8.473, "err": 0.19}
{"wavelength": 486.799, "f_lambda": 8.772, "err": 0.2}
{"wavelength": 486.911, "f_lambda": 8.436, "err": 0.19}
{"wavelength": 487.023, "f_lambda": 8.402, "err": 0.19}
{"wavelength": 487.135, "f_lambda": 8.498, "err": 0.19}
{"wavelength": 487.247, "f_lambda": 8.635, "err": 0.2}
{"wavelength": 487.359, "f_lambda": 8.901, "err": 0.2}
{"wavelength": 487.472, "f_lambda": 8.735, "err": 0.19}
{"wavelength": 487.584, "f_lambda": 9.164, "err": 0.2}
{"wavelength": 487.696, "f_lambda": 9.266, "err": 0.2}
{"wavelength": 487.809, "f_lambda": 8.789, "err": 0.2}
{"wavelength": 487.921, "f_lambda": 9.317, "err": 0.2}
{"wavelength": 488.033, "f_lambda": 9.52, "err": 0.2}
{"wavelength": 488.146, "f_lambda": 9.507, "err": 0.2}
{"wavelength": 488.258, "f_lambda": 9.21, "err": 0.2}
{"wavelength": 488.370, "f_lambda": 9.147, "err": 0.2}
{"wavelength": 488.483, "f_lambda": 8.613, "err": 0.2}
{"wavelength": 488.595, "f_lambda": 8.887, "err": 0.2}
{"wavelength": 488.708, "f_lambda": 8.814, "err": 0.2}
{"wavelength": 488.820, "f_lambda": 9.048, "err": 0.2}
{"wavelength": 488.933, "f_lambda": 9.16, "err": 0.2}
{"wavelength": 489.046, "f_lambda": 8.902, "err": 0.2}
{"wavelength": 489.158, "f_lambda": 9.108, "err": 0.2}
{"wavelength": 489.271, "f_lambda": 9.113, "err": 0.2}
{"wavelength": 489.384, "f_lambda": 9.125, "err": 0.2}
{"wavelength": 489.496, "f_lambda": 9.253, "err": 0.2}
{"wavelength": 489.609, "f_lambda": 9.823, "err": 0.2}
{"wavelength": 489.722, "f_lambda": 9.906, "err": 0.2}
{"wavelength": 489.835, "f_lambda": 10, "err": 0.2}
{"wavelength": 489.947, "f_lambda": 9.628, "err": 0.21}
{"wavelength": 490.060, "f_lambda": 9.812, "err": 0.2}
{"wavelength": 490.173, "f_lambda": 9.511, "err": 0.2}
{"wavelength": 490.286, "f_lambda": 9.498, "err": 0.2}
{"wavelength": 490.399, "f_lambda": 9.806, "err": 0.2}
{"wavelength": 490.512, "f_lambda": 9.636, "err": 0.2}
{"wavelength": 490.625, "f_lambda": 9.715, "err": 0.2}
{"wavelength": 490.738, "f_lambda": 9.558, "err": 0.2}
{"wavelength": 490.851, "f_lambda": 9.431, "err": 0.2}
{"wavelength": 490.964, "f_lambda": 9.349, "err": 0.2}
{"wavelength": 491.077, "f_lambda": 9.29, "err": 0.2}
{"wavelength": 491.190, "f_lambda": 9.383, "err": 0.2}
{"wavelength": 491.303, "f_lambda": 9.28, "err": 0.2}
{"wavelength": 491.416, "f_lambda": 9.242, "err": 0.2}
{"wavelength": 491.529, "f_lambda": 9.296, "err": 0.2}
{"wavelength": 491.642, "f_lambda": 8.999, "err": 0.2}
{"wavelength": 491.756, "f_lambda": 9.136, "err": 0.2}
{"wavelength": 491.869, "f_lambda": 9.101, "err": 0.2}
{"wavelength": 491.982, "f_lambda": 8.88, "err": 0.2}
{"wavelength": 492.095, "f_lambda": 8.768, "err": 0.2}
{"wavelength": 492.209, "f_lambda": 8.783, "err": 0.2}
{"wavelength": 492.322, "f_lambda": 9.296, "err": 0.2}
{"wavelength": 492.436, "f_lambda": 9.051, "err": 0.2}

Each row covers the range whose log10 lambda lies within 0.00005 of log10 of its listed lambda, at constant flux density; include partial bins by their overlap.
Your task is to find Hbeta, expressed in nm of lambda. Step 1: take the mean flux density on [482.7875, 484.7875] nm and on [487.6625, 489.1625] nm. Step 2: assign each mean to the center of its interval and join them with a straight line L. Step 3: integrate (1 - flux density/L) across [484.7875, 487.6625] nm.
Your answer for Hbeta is 0.19 nm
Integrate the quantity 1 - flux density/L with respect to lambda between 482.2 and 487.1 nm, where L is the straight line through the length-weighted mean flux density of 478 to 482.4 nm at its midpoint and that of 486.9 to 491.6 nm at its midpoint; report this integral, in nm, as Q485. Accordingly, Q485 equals 0.203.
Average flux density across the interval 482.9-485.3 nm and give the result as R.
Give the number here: 9.21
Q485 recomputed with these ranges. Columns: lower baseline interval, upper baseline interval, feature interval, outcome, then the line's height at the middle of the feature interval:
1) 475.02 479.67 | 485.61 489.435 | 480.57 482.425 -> -0.11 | 9.04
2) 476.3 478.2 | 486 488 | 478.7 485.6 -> -0.38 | 8.89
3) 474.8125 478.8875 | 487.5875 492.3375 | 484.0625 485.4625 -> 0.02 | 9.26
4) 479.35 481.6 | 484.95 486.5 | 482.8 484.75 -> -0.08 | 8.91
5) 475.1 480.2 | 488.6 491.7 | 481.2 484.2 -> -0.05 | 9.32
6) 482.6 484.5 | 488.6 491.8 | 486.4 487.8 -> 0.10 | 9.36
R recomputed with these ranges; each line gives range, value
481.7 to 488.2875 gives 9.04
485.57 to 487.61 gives 8.46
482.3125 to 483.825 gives 9.39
